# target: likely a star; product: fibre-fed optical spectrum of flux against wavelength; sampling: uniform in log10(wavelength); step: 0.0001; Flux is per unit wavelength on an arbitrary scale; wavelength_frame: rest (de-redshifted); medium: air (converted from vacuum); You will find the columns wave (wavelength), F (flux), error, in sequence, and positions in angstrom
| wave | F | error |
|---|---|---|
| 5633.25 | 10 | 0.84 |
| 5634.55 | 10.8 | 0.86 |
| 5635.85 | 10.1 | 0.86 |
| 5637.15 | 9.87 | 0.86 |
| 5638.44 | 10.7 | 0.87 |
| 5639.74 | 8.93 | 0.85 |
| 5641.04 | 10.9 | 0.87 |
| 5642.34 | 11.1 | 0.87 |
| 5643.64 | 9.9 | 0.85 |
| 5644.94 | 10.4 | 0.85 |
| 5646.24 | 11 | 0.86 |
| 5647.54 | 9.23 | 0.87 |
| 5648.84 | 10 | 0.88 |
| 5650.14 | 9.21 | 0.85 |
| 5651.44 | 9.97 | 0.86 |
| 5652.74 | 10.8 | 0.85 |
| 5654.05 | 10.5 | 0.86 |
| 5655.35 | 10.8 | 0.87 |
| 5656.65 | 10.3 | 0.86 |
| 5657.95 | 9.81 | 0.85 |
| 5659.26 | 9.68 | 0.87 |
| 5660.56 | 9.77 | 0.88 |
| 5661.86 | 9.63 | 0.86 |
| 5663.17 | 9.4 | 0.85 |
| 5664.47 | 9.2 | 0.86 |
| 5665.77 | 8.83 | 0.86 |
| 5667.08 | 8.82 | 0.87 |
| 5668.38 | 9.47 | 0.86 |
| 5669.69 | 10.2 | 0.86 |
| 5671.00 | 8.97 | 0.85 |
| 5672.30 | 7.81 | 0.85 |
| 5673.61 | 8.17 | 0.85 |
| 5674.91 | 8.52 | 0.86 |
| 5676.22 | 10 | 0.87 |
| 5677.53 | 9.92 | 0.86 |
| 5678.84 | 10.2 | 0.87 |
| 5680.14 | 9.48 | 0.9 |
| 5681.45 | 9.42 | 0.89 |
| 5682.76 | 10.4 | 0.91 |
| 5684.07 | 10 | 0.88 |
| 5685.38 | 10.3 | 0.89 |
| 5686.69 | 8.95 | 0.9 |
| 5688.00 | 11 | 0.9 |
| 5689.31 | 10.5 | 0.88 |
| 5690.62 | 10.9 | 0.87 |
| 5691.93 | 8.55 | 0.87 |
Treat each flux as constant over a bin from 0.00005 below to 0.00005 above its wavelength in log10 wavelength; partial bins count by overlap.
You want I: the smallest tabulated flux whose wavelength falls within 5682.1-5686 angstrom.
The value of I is 10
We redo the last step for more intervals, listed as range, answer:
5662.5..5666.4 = 8.83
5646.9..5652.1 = 9.21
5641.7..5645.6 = 9.9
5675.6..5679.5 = 9.92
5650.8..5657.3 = 9.97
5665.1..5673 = 7.81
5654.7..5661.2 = 9.68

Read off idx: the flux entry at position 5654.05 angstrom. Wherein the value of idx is 10.5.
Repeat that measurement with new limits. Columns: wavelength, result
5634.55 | 10.8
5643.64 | 9.9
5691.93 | 8.55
